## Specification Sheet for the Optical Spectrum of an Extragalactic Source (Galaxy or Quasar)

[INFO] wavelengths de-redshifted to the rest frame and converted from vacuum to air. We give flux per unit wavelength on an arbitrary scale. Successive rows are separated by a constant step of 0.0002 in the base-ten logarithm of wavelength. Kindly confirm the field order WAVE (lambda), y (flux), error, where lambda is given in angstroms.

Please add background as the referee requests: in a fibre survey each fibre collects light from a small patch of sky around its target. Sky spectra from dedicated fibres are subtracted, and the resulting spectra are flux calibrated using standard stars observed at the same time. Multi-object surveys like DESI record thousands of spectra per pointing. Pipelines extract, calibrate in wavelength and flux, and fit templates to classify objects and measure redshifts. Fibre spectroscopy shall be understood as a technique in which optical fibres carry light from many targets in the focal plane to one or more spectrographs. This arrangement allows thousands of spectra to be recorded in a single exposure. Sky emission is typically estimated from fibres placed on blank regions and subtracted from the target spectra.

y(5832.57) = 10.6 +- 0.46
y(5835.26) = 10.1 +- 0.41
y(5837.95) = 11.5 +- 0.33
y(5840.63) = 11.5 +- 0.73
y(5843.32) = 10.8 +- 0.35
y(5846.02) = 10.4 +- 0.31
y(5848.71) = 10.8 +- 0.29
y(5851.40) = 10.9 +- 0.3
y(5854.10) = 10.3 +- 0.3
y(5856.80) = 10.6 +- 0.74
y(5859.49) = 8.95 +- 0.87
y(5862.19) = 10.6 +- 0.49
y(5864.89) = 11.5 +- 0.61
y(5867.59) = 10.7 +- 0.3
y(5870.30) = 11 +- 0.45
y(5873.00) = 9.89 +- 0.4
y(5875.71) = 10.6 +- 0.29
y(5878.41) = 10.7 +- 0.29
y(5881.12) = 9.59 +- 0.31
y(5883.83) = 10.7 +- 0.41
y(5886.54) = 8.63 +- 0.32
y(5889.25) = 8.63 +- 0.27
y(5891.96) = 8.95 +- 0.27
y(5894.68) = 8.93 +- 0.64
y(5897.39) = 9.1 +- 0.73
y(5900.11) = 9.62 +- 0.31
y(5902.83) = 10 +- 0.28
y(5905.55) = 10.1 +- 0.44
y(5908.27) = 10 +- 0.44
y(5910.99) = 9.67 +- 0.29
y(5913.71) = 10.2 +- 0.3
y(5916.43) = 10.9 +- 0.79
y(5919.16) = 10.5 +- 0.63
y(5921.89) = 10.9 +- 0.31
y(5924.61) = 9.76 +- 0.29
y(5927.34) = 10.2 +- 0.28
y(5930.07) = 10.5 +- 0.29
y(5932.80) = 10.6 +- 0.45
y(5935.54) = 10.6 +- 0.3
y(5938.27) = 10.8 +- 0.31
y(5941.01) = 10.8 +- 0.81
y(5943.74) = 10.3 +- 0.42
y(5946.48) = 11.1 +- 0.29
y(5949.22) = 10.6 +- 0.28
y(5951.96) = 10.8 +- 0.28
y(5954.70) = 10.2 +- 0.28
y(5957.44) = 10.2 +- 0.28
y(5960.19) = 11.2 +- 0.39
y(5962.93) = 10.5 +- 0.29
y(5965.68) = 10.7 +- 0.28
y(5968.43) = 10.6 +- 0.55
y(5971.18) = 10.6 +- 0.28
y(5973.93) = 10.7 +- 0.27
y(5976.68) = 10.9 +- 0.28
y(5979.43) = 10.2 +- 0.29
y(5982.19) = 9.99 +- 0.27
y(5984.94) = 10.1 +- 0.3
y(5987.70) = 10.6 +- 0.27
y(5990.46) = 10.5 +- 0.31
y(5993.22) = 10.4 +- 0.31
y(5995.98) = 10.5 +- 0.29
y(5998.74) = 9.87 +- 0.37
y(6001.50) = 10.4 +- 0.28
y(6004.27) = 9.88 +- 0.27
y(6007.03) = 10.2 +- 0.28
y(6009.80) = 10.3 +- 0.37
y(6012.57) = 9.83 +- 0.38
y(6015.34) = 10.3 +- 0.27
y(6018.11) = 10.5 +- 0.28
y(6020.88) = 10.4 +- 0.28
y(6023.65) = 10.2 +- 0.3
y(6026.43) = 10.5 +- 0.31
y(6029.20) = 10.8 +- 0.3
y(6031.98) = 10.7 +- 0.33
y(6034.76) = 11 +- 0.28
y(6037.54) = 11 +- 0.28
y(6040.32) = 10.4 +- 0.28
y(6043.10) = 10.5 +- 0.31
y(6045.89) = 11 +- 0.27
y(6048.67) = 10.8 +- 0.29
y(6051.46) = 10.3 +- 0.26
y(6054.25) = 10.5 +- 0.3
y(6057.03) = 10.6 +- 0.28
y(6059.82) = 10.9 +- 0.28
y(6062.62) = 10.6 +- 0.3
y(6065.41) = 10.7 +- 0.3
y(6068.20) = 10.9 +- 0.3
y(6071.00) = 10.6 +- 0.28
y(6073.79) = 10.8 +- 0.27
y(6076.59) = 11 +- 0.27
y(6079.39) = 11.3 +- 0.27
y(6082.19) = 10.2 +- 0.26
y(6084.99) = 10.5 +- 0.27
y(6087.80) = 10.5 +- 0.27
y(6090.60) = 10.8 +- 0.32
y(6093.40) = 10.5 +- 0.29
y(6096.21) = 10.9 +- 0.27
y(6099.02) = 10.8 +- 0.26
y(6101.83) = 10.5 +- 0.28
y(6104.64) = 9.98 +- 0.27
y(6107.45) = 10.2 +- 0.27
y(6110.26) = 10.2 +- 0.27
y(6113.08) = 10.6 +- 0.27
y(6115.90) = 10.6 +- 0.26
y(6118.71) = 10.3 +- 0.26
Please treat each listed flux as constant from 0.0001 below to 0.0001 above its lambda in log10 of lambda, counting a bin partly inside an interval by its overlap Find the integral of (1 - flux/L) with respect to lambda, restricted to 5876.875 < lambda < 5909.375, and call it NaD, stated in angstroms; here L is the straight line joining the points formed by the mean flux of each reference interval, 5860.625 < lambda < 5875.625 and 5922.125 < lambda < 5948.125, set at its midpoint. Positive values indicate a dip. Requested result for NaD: 3.22 angstroms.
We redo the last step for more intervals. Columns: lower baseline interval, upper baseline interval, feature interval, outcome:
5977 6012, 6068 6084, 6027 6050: -0.49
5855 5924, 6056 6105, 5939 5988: -1.31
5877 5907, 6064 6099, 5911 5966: -3.96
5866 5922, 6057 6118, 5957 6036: -1.01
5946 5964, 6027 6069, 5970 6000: 0.74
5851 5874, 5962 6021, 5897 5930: 0.98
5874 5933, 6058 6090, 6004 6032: 0.37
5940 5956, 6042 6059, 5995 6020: 1.02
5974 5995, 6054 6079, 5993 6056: 0.80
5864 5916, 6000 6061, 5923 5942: -0.69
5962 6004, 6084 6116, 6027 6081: -1.46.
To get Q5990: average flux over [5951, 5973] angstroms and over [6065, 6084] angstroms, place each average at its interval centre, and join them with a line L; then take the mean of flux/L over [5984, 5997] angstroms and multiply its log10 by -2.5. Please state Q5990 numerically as 0.02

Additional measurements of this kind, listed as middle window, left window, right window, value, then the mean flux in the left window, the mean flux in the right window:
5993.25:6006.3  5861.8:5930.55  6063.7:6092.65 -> 0.03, 10.1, 10.7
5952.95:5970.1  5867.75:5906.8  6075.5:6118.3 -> -0.05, 9.77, 10.6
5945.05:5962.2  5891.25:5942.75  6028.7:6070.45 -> -0.04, 10.1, 10.7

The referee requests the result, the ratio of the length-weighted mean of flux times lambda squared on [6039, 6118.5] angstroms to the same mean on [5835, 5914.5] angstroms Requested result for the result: 1.12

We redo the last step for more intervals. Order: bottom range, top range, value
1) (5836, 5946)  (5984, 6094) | 1.08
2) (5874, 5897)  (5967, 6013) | 1.12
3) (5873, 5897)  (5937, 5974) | 1.14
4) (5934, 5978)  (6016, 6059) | 1.02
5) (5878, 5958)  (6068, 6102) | 1.12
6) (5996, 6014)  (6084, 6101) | 1.09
